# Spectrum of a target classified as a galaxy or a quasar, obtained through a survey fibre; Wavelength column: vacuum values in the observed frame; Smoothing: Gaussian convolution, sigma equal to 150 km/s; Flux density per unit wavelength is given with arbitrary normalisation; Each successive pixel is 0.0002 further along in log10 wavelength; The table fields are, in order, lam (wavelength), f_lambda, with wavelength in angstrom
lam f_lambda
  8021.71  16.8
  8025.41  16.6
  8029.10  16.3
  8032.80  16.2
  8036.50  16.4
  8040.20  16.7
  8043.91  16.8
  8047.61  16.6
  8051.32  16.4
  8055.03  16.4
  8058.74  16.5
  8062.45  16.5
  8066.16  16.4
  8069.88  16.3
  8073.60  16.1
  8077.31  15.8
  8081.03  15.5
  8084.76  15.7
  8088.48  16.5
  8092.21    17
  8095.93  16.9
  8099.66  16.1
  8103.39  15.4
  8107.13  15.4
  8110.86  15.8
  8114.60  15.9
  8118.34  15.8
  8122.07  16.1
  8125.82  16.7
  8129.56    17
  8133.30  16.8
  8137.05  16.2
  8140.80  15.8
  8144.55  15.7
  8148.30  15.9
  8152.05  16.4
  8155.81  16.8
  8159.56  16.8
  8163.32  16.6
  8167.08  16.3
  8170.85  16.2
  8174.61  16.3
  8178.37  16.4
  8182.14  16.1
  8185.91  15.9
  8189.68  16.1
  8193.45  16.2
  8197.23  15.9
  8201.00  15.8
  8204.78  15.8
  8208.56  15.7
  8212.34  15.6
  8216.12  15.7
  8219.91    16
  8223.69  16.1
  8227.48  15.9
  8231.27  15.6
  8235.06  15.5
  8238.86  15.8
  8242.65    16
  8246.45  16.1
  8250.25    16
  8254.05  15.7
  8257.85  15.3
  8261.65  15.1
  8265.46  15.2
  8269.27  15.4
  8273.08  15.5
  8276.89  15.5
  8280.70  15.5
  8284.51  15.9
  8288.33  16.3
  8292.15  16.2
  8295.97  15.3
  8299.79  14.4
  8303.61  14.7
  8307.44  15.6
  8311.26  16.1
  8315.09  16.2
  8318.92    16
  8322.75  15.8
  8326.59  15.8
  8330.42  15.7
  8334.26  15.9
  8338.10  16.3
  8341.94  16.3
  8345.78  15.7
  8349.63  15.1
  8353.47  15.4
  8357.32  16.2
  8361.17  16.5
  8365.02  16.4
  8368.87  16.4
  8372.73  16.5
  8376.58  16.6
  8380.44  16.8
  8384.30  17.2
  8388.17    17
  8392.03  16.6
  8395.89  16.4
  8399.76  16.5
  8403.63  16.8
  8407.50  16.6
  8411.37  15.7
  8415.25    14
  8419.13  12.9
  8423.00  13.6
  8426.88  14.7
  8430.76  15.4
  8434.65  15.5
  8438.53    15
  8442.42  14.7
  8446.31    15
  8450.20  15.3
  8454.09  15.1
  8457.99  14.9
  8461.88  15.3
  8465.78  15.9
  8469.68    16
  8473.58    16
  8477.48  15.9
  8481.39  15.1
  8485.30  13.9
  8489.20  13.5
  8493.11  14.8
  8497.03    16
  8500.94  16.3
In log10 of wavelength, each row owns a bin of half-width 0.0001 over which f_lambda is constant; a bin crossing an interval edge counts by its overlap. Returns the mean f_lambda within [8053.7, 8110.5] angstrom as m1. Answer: 16.2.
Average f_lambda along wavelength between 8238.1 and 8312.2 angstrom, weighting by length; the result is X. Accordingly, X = 15.6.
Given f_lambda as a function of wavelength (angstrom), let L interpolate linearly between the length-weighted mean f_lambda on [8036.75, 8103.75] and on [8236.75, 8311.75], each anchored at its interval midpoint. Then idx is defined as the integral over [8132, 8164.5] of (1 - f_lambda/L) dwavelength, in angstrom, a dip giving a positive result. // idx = -0.56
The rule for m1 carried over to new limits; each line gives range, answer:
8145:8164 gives 16.4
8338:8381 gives 16.2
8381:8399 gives 16.8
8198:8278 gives 15.7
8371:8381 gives 16.6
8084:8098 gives 16.6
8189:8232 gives 15.9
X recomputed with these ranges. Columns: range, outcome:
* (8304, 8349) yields 15.9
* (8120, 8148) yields 16.3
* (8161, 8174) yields 16.4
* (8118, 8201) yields 16.3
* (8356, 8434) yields 15.9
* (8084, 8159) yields 16.2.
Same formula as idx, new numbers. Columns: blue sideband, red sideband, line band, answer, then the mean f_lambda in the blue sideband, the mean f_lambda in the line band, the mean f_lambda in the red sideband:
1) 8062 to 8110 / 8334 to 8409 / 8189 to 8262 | 1.9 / 16.1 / 15.8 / 16.4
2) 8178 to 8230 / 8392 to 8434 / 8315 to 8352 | -0.7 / 15.9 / 15.9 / 15.3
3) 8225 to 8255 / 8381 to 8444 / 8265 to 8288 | 0.3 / 15.8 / 15.6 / 15.6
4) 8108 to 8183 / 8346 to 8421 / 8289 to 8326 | 1.2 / 16.3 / 15.6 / 16.1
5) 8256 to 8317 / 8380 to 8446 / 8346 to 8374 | -0.9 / 15.5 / 16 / 15.6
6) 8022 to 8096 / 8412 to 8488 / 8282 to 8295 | -0.4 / 16.4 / 16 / 15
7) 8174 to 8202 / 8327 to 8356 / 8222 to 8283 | 1.2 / 16.1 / 15.6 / 15.8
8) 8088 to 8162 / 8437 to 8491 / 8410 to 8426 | 1.3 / 16.2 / 14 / 15.1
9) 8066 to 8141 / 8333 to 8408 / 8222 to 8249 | 0.7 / 16.2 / 15.9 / 16.4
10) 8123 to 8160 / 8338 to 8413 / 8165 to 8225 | 1.4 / 16.4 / 16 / 16.4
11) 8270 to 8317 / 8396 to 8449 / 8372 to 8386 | -1.4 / 15.6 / 16.8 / 15.2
